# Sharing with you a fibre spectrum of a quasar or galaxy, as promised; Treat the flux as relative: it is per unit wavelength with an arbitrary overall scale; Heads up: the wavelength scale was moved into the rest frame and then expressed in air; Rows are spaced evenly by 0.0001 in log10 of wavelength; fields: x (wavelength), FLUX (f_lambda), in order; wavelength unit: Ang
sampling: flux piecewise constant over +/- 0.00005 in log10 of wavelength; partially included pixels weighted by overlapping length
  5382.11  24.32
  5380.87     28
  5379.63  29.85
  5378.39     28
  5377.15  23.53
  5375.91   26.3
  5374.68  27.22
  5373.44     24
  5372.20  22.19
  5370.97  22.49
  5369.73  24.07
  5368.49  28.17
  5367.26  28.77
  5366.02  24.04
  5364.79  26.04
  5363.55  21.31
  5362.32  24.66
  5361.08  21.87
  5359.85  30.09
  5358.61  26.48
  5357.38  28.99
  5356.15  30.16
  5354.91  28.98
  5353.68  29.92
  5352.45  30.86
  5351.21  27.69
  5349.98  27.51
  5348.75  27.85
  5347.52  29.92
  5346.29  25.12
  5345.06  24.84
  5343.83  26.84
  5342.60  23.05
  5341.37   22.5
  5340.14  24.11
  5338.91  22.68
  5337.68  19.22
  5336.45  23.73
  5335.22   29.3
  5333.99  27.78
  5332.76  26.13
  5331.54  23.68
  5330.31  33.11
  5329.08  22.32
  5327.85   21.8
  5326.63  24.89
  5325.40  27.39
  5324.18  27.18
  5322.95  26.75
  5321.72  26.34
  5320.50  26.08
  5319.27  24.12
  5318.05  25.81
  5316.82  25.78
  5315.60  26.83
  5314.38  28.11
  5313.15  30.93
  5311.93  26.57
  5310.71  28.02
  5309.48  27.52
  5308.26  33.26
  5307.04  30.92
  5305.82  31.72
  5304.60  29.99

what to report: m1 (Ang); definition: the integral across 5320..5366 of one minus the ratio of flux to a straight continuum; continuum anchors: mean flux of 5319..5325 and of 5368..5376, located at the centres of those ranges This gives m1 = -0.9 Ang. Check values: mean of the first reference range 26.2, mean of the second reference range 24.8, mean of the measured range 26.1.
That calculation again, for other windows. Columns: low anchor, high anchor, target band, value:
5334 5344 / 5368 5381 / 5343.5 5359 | -2.23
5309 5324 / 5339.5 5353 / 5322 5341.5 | 1.01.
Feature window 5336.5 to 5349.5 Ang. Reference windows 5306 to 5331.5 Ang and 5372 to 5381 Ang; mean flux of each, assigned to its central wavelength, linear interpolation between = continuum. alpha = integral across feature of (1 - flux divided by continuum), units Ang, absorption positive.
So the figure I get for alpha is 1.0 Ang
